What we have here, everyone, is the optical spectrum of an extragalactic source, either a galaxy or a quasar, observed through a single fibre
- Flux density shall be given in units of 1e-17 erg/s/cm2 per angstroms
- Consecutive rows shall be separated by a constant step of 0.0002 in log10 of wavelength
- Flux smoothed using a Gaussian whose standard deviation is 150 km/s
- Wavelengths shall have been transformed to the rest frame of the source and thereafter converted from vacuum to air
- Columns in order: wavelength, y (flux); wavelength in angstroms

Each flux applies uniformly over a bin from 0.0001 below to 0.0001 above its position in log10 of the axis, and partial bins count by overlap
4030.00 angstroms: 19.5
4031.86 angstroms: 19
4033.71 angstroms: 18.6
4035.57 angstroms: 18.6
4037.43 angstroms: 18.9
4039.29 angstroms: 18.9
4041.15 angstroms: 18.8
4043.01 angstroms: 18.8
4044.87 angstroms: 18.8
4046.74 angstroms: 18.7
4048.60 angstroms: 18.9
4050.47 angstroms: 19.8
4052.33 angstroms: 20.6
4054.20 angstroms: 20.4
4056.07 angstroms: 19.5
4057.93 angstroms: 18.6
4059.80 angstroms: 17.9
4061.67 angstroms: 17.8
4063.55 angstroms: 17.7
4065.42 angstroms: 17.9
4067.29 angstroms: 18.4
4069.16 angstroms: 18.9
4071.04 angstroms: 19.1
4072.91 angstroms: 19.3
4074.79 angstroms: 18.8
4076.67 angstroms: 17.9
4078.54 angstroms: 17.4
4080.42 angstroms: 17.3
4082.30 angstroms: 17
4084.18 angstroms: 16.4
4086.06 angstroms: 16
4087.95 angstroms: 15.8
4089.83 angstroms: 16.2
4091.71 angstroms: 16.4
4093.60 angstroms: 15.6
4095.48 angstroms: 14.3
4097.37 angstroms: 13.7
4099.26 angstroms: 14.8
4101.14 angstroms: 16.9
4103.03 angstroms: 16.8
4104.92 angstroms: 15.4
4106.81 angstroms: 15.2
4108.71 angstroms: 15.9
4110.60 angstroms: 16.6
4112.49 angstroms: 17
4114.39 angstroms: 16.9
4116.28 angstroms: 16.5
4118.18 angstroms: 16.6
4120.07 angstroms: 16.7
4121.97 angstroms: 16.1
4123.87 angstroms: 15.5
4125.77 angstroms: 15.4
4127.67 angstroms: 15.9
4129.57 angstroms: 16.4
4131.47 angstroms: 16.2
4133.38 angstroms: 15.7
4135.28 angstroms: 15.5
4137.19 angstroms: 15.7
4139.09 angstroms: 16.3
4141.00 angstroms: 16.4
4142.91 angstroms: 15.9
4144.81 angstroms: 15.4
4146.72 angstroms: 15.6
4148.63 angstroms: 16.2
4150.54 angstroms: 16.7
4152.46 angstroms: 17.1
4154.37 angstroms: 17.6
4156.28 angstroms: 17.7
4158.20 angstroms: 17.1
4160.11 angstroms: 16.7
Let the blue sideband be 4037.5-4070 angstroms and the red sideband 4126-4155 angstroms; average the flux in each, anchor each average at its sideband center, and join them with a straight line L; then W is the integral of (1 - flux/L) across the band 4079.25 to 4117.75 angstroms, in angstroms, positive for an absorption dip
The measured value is 3.1 angstroms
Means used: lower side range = 18.8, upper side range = 16.1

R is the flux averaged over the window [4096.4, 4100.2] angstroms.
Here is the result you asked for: 14.2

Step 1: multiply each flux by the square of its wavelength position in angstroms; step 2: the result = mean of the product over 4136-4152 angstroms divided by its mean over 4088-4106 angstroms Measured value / 1.05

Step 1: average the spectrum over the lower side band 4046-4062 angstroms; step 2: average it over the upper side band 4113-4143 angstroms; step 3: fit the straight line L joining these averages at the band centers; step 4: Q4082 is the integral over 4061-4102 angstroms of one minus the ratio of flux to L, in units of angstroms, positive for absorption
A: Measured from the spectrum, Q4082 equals 2.5 angstroms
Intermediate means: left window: 19.2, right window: 16.1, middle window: 17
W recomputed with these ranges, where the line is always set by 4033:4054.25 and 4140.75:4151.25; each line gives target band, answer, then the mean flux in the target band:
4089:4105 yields 1.7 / 15.6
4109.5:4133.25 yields 0.6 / 16.3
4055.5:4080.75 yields 0.0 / 18.3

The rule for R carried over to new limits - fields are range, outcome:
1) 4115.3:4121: 16.6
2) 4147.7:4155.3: 16.9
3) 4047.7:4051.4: 19.3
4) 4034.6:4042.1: 18.8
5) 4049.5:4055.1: 20.2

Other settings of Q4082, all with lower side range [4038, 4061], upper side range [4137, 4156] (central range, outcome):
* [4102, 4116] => 0.9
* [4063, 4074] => 0.0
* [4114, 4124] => 0.4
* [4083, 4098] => 2.0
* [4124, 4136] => 0.7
